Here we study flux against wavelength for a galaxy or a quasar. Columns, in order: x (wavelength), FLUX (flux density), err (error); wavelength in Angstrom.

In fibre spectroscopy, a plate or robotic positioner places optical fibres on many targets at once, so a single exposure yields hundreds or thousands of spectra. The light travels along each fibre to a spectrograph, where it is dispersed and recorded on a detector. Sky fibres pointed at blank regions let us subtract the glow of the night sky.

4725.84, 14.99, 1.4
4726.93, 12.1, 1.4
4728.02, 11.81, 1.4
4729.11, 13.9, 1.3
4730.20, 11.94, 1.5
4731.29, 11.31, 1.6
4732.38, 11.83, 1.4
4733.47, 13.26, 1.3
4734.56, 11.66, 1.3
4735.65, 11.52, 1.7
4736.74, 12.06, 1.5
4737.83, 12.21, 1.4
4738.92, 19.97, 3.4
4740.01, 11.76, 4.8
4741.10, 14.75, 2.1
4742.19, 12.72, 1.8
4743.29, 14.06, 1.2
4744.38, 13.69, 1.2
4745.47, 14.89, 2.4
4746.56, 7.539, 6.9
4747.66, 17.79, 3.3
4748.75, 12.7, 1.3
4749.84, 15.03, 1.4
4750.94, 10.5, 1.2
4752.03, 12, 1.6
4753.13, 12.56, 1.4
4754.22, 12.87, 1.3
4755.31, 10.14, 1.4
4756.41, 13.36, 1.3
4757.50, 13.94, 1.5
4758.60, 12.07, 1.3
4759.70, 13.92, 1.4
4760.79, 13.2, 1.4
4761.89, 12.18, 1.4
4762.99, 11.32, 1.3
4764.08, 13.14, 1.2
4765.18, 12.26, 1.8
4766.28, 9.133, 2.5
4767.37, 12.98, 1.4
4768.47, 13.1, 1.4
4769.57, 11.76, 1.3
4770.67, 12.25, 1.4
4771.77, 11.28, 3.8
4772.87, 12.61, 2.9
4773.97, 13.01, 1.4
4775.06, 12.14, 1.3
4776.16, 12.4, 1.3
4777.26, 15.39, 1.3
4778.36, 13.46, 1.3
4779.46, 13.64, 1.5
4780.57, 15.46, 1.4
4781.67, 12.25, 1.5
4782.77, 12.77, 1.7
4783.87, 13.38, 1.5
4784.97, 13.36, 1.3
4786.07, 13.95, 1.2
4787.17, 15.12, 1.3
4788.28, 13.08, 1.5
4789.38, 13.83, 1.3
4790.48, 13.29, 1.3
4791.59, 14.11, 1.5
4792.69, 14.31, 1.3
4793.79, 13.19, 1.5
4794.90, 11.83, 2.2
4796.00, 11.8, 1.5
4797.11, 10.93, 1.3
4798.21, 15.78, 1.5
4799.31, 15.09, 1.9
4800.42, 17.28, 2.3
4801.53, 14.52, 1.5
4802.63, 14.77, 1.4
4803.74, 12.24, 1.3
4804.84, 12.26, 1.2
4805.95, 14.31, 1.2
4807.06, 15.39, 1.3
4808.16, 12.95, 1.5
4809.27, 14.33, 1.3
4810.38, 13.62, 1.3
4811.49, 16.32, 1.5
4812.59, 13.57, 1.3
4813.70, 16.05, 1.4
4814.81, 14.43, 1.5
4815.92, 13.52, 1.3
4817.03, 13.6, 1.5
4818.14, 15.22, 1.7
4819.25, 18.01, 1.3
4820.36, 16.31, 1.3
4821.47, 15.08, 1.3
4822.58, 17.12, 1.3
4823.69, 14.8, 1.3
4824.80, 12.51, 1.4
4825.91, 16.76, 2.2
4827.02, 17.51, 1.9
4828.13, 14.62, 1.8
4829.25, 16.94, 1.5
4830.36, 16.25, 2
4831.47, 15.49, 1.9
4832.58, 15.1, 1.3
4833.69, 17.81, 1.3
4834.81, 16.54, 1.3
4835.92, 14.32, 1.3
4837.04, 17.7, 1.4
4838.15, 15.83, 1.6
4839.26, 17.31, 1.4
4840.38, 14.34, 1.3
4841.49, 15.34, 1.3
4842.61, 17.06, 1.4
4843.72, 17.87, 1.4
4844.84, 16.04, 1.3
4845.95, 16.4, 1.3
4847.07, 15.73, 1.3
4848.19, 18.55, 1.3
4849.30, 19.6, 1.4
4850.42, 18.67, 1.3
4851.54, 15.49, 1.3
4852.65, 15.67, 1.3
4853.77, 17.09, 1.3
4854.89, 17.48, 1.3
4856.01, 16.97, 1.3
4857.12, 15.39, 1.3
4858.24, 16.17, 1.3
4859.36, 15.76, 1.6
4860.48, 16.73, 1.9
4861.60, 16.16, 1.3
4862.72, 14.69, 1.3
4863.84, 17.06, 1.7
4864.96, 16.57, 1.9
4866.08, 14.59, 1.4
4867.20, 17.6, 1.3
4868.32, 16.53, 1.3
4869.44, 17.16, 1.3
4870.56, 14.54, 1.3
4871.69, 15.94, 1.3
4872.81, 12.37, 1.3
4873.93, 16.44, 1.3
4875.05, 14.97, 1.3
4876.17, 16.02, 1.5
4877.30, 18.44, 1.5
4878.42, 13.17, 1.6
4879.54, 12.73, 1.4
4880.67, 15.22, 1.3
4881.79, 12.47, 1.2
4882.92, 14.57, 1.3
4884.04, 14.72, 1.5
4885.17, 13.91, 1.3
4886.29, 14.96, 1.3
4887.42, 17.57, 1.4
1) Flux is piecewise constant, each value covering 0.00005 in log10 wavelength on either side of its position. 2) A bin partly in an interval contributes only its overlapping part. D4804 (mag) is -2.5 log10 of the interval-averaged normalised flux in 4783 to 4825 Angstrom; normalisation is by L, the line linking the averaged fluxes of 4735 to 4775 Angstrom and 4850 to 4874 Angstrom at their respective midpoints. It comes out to 0.005 mag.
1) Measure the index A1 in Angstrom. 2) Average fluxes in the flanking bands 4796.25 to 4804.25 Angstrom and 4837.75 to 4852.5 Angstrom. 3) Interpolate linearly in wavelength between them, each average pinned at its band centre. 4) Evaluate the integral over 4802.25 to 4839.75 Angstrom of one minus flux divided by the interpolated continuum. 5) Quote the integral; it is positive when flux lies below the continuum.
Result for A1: 0.5 Angstrom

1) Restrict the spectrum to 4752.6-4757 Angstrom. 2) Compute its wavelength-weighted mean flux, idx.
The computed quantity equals 12.3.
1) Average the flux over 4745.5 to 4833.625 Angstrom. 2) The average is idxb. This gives 13.8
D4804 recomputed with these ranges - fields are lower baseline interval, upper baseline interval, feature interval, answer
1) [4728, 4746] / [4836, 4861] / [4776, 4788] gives 0.06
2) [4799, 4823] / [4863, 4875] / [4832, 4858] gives -0.08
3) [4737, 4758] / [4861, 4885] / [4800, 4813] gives 0.00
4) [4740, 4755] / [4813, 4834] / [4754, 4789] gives 0.08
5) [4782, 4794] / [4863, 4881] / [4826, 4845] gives -0.11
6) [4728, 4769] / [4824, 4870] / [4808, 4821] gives 0.02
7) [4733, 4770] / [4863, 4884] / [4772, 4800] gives 0.01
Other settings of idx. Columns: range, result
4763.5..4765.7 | 12.7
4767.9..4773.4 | 12.2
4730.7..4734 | 12.1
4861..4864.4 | 16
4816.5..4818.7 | 14.4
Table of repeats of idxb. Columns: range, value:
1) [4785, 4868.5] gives 15.4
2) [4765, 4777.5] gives 12.3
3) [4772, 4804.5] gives 13.6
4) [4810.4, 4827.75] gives 15.3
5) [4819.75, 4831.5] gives 15.8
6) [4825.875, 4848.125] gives 16.3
